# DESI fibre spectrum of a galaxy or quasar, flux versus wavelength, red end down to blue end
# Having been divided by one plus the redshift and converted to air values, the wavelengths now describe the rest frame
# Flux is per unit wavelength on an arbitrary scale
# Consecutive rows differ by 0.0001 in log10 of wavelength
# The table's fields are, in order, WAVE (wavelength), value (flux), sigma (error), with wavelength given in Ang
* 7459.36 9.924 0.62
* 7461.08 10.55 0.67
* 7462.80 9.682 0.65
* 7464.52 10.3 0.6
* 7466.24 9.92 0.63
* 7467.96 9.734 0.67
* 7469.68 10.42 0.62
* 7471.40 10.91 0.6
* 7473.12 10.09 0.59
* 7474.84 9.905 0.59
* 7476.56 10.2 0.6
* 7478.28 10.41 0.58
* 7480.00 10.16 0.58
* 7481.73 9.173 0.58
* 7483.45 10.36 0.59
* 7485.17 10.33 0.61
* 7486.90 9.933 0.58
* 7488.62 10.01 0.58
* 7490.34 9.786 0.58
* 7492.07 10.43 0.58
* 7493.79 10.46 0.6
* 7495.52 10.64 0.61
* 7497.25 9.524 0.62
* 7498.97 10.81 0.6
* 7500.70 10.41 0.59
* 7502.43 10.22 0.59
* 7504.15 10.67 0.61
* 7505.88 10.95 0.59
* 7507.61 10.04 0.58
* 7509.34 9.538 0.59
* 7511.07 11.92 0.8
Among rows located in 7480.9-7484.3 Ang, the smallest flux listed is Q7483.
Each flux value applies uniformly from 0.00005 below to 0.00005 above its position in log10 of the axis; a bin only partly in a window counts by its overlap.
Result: 9.173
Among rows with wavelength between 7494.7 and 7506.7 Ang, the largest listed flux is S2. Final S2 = 10.95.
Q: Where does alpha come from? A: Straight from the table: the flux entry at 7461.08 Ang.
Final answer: 10.55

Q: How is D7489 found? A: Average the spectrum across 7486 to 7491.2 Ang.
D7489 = 9.92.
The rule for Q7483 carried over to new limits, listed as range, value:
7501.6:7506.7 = 10.22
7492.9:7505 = 9.524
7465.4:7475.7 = 9.734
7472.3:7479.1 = 9.905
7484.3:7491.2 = 9.786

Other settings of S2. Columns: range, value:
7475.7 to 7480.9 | 10.41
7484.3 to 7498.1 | 10.64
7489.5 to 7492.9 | 10.43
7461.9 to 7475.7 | 10.91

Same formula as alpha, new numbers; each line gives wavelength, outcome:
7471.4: 10.91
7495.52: 10.64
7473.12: 10.09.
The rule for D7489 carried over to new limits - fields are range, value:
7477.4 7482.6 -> 9.92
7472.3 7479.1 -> 10.2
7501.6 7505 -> 10.5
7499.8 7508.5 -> 10.5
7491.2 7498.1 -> 10.3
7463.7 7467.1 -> 10.1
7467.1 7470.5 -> 10.1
